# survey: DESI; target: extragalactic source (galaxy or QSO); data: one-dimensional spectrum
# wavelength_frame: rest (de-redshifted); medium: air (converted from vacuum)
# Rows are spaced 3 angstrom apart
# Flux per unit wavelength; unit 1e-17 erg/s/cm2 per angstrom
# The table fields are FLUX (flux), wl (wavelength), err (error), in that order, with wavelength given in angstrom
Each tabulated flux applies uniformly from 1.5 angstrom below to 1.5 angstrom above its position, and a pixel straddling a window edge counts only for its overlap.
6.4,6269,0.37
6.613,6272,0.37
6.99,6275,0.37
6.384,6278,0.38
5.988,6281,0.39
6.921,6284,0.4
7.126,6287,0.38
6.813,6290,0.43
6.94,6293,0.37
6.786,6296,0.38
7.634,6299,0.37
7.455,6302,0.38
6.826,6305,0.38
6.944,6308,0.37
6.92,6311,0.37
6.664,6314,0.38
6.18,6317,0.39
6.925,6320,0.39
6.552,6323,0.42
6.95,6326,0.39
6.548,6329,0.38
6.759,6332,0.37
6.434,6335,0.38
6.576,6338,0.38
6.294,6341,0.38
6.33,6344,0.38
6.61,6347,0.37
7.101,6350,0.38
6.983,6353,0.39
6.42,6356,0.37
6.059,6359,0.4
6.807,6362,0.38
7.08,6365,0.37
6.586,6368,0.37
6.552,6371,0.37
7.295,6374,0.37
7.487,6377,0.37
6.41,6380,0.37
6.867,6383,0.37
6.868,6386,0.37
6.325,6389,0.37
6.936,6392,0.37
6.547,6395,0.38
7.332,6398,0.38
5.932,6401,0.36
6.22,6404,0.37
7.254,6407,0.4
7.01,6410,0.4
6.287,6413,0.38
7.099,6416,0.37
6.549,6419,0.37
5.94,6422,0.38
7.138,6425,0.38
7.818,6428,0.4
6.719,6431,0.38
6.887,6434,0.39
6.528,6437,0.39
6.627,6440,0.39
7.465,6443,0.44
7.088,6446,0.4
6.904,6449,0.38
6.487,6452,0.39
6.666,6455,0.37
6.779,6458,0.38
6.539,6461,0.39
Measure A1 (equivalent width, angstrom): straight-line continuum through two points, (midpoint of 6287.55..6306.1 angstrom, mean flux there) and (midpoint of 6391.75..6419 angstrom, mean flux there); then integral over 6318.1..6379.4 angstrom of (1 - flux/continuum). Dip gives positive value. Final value 1.7 angstrom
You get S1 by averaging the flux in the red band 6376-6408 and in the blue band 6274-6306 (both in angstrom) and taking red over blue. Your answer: 0.97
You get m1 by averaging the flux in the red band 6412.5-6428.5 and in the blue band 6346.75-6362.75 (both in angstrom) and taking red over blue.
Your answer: 1.0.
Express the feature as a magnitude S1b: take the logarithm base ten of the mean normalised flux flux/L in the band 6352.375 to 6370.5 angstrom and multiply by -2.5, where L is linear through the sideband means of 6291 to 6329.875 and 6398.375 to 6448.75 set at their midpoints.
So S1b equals 0.03 mag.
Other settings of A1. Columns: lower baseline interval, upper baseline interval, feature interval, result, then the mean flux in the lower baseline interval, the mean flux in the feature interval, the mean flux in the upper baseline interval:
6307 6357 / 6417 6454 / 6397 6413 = 0.2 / 6.66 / 6.69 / 6.85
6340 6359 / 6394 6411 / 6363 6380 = -0.8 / 6.59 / 6.94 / 6.71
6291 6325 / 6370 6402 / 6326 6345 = 0.9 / 6.89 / 6.53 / 6.79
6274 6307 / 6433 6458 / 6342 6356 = 0.3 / 6.9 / 6.7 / 6.83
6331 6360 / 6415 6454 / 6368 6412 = -0.4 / 6.56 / 6.78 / 6.86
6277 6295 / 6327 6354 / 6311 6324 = 0.1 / 6.71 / 6.62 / 6.63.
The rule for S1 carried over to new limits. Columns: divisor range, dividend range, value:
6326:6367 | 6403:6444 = 1.03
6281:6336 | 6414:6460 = 1.00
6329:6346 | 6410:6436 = 1.05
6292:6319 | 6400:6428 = 0.96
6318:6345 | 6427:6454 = 1.05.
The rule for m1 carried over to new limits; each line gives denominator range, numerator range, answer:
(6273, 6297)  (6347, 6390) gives 1.01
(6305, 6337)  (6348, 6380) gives 1.02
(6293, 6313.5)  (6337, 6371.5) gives 0.94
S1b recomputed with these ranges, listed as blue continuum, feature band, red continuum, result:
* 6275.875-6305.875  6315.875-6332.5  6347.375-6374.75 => 0.03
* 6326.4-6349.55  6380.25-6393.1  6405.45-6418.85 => 0.01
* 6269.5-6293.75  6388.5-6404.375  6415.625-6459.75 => 0.04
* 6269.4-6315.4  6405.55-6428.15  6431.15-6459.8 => 0.00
